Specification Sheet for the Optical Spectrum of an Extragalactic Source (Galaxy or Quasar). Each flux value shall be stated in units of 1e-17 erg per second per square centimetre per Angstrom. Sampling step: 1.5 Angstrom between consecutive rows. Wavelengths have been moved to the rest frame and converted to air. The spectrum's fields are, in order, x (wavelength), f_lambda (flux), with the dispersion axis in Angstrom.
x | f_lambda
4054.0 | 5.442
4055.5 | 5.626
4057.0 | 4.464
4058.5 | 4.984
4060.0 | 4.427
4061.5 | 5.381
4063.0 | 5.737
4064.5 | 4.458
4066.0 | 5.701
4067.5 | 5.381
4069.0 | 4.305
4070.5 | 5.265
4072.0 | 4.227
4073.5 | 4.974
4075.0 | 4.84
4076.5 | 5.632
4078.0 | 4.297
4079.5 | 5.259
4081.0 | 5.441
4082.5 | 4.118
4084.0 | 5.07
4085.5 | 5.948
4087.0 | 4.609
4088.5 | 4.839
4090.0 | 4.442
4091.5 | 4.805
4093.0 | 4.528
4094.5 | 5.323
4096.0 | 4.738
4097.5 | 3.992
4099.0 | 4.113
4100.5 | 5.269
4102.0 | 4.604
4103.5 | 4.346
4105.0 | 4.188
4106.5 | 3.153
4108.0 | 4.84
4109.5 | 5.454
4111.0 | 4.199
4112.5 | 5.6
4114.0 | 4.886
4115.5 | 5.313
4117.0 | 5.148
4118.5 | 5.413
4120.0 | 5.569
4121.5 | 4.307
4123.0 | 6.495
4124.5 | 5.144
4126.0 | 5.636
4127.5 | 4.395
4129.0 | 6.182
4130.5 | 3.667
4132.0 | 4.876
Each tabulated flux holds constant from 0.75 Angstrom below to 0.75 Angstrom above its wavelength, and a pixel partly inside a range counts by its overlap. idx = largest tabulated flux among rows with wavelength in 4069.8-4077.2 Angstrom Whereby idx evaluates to 5.632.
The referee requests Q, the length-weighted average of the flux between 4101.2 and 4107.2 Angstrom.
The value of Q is 4.09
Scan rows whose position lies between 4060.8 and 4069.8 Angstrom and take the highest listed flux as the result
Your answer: 5.737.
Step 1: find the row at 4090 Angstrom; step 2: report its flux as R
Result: 4.442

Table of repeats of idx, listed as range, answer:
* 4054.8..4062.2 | 5.626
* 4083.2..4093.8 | 5.948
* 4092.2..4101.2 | 5.323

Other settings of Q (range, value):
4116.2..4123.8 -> 5.38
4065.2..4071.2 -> 5.16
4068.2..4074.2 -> 4.7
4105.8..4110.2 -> 4.49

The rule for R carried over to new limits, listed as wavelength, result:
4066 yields 5.701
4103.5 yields 4.346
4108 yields 4.84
